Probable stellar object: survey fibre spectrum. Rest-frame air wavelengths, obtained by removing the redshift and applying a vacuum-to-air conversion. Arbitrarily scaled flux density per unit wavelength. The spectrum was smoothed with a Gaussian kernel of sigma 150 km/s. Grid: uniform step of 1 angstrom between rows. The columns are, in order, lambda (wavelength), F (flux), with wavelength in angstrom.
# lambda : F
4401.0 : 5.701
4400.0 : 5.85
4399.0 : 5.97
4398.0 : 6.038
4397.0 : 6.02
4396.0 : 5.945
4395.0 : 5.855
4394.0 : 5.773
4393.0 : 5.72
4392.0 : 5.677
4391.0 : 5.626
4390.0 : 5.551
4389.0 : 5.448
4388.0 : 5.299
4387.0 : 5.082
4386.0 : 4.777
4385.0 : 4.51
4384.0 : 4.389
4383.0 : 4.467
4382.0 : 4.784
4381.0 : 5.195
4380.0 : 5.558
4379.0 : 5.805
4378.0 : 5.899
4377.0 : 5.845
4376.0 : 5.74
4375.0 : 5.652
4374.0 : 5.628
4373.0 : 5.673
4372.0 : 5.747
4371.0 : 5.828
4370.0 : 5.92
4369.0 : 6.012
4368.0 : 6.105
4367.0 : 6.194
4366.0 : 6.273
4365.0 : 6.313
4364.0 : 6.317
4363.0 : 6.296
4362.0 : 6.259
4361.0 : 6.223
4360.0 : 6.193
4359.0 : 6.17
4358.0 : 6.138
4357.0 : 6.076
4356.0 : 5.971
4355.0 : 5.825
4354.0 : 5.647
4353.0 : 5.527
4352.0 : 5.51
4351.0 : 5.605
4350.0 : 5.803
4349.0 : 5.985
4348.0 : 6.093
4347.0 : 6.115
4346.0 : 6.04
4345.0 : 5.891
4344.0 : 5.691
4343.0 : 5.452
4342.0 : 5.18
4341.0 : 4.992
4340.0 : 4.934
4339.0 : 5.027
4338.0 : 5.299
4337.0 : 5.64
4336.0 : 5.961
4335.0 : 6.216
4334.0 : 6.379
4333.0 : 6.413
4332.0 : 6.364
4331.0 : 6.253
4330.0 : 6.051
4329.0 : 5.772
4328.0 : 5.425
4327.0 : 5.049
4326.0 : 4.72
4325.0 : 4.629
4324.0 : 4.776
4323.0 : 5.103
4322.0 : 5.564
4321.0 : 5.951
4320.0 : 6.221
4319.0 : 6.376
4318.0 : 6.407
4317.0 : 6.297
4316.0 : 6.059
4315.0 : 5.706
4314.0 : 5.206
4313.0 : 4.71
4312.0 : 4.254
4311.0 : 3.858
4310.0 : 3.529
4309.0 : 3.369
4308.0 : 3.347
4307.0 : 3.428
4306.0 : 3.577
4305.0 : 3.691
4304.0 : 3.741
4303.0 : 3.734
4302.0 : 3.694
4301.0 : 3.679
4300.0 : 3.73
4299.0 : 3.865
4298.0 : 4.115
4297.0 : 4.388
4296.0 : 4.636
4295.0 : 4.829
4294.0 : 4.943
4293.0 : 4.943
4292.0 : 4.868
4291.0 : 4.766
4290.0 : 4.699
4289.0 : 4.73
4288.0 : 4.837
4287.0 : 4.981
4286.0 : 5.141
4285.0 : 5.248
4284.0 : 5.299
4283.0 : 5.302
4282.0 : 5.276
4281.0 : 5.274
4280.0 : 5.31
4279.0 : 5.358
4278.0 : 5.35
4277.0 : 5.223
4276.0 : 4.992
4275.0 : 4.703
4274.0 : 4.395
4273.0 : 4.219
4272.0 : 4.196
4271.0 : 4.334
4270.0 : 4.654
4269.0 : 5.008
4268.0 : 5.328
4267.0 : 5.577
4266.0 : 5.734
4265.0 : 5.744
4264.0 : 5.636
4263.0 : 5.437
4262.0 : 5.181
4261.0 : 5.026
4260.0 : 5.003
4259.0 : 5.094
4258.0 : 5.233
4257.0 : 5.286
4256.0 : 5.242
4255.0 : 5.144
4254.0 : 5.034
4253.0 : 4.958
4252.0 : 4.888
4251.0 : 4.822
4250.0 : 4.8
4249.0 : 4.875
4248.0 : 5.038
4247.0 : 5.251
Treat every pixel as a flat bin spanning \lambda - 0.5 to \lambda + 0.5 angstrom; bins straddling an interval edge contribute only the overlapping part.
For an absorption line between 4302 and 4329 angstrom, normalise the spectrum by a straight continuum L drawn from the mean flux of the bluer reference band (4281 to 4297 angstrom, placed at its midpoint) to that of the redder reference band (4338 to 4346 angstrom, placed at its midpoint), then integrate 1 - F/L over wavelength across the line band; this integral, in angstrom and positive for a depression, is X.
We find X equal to 1.9 angstrom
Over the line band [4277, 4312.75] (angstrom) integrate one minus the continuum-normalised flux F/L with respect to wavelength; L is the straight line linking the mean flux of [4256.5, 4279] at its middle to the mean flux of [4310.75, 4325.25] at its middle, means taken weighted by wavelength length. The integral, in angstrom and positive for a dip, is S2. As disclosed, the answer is 5.4 angstrom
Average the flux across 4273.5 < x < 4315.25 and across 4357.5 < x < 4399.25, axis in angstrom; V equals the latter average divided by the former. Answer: 1.3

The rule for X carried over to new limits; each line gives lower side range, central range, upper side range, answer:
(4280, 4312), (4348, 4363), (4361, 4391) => -1.8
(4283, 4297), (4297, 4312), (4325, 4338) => 4.3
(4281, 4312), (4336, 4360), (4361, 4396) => -2.5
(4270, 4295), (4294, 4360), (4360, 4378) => 3.6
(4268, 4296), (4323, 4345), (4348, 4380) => 0.1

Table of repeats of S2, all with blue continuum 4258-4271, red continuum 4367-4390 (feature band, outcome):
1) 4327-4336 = -1.14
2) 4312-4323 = -0.83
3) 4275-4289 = 0.30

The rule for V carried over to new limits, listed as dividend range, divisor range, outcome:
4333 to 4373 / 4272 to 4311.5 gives 1.31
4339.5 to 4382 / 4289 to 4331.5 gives 1.22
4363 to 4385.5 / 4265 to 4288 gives 1.12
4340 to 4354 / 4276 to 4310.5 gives 1.26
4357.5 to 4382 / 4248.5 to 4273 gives 1.17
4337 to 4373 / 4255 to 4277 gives 1.16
